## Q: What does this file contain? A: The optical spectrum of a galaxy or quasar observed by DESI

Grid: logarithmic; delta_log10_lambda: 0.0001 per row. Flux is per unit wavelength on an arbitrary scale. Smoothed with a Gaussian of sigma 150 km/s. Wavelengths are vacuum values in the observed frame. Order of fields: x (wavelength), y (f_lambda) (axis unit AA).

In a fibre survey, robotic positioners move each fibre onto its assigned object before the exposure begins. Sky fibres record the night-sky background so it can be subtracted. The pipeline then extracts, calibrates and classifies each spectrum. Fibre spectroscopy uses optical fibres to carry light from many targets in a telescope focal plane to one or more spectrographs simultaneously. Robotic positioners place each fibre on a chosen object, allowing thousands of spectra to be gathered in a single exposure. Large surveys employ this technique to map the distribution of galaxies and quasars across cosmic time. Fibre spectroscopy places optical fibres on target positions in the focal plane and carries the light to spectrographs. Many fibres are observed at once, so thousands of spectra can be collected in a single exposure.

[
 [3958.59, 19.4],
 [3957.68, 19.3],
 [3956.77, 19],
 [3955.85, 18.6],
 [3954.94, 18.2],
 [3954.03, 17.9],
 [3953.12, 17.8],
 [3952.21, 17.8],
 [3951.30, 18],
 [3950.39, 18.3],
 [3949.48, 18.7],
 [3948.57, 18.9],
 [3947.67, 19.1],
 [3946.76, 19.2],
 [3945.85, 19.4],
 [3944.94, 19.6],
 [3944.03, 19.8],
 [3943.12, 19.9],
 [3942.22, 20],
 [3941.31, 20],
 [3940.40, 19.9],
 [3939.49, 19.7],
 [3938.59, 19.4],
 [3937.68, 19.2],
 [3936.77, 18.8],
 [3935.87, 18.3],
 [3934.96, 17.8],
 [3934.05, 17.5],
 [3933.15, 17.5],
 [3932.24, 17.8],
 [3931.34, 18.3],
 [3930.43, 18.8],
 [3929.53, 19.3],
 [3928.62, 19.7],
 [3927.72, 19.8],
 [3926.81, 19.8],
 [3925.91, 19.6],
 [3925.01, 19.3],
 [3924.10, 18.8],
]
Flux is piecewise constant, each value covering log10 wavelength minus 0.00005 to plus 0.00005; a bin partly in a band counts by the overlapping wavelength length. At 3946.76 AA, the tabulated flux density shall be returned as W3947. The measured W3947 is 19.2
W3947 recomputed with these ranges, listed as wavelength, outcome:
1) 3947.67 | 19.1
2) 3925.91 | 19.6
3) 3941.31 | 20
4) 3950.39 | 18.3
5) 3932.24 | 17.8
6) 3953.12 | 17.8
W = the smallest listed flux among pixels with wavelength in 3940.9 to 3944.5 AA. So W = 19.8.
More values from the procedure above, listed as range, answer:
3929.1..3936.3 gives 17.5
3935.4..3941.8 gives 18.3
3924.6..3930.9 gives 18.8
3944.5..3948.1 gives 19.1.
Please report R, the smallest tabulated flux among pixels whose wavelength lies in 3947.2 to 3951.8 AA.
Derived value 18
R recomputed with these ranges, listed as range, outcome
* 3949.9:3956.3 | 17.8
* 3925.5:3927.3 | 19.6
